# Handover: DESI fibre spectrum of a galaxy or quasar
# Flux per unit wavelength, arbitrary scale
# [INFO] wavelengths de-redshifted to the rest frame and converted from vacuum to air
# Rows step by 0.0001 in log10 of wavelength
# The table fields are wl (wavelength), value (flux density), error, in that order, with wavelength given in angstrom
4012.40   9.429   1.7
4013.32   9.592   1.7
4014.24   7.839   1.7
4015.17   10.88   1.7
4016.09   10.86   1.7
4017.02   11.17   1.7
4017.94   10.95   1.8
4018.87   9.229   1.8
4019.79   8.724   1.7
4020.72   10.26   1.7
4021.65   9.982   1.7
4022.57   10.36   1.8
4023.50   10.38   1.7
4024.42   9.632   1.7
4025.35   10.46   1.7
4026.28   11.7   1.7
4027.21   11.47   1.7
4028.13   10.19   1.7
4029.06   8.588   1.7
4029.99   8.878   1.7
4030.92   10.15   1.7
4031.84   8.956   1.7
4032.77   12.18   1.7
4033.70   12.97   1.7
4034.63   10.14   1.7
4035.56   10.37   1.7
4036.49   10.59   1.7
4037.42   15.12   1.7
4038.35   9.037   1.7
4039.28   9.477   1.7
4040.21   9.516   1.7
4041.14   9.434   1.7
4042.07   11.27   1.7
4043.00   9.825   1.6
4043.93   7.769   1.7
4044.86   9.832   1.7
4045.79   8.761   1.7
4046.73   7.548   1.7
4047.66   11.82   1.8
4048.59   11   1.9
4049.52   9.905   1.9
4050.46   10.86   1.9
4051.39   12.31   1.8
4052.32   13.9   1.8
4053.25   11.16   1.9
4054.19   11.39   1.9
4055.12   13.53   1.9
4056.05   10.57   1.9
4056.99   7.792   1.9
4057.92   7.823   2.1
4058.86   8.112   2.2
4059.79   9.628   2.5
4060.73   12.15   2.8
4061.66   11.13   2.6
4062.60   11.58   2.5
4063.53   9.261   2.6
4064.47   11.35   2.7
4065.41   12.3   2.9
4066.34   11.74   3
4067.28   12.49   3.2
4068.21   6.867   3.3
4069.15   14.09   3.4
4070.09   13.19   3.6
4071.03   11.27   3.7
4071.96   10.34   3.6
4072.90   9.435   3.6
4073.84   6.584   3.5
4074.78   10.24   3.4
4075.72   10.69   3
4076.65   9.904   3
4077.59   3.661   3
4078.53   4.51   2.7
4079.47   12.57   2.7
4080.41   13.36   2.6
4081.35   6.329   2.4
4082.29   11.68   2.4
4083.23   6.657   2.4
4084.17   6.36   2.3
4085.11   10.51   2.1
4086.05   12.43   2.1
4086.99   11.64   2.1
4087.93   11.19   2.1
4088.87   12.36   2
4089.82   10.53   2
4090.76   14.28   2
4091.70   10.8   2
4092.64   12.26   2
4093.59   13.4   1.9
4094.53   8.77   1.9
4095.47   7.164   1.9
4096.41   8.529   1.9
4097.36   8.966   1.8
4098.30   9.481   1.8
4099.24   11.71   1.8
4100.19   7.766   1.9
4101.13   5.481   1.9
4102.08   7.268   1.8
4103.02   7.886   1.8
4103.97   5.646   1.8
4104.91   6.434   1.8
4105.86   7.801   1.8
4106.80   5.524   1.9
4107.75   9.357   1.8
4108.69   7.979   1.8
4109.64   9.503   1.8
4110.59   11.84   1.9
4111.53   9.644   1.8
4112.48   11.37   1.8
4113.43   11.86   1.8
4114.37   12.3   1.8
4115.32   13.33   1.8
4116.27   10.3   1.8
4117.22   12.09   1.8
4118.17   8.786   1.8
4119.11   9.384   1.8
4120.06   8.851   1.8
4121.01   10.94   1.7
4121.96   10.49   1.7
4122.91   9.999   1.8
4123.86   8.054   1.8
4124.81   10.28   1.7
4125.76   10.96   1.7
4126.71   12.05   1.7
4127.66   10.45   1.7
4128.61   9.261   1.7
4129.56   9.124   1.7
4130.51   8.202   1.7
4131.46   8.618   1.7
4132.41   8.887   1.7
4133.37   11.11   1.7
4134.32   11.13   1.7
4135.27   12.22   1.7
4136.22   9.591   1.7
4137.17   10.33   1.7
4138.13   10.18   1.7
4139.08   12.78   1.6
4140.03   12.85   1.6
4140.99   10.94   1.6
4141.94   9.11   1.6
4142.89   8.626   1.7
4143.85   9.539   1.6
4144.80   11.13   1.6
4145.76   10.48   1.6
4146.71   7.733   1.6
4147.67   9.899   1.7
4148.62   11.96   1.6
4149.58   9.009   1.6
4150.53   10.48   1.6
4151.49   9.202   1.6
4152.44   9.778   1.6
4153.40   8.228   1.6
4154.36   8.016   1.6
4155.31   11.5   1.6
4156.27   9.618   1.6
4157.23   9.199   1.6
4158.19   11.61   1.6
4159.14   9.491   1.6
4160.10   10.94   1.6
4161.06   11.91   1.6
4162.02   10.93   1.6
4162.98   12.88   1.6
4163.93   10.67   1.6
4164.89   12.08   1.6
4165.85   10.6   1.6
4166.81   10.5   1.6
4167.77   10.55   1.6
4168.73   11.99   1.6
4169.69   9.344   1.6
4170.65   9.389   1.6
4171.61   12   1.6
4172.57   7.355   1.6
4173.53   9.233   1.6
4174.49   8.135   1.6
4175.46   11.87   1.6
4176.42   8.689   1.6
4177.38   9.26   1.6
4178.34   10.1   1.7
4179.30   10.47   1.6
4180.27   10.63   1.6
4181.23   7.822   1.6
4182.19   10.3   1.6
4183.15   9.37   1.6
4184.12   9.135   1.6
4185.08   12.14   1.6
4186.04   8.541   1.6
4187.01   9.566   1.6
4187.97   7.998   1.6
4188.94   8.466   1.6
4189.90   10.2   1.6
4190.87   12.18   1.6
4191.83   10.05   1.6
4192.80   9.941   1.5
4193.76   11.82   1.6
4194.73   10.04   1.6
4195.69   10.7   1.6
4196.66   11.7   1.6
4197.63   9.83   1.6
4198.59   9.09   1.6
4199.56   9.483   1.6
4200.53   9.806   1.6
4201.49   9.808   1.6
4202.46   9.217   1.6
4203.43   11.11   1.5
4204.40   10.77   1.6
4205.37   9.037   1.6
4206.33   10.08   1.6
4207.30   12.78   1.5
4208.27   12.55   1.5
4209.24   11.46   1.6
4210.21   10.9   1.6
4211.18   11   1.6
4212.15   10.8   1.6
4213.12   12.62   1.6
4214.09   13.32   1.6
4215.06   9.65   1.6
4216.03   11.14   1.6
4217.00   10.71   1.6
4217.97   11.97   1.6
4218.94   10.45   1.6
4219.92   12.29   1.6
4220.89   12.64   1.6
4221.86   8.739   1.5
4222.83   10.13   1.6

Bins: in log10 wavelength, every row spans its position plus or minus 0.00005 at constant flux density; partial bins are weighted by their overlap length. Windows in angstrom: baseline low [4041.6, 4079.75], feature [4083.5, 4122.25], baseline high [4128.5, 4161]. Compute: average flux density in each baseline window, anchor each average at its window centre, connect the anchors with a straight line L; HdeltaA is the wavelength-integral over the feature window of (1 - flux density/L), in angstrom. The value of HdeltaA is 1.36 angstrom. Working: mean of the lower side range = 10.2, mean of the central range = 9.79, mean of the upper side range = 10.1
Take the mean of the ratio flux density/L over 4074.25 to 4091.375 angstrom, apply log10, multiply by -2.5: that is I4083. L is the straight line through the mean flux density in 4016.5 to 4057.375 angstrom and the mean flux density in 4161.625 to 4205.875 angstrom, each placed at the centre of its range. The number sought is 0.04 mag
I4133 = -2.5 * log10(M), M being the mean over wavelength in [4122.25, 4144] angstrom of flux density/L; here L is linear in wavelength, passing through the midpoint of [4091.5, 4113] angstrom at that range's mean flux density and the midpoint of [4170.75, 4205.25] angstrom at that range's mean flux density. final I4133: -0.107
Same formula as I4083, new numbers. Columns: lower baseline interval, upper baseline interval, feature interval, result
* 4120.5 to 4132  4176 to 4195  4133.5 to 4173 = -0.06 mag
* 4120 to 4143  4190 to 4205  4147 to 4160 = 0.05 mag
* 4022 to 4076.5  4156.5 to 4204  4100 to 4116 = 0.16 mag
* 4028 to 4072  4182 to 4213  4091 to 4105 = 0.18 mag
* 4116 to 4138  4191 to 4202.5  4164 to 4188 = 0.03 mag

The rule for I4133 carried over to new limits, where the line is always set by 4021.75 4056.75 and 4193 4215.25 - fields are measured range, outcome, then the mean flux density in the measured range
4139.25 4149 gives 0.04 mag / 10.3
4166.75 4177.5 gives 0.09 mag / 9.85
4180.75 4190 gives 0.15 mag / 9.32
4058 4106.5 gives 0.09 mag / 9.77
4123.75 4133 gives 0.11 mag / 9.66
